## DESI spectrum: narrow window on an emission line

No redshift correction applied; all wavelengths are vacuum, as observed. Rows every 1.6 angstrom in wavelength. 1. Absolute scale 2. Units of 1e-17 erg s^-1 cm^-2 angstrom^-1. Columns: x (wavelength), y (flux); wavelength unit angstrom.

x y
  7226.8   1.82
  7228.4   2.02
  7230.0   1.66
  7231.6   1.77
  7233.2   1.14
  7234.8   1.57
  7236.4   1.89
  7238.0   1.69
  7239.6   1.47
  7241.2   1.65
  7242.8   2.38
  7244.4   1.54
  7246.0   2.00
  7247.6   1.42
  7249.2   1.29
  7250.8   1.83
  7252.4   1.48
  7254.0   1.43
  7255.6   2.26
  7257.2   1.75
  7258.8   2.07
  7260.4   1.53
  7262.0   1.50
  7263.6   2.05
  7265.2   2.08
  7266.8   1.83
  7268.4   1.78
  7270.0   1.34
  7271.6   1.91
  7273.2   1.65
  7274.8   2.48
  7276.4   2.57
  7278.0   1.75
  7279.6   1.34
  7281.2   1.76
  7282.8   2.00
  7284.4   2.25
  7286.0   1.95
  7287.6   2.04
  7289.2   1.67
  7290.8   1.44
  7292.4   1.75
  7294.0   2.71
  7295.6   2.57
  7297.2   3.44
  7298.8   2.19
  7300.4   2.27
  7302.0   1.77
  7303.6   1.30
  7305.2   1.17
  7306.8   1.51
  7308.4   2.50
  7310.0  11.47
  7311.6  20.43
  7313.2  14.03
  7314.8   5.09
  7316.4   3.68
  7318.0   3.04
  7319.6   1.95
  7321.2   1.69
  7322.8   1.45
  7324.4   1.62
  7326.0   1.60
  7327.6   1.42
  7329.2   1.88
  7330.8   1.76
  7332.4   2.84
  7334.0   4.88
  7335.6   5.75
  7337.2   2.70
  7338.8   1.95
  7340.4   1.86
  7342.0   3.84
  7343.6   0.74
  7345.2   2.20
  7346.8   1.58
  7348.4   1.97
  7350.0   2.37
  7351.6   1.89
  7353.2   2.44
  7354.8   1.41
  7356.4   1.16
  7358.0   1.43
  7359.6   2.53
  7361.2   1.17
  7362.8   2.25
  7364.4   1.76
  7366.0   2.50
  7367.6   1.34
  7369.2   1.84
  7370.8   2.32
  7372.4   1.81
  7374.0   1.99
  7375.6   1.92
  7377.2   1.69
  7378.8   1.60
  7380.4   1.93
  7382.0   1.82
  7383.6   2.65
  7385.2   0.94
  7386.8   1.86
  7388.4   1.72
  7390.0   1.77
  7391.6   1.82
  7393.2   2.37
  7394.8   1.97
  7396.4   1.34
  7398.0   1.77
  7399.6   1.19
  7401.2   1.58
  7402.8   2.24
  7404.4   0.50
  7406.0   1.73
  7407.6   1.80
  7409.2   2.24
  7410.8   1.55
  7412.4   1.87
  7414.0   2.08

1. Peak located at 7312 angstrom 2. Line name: Halpha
